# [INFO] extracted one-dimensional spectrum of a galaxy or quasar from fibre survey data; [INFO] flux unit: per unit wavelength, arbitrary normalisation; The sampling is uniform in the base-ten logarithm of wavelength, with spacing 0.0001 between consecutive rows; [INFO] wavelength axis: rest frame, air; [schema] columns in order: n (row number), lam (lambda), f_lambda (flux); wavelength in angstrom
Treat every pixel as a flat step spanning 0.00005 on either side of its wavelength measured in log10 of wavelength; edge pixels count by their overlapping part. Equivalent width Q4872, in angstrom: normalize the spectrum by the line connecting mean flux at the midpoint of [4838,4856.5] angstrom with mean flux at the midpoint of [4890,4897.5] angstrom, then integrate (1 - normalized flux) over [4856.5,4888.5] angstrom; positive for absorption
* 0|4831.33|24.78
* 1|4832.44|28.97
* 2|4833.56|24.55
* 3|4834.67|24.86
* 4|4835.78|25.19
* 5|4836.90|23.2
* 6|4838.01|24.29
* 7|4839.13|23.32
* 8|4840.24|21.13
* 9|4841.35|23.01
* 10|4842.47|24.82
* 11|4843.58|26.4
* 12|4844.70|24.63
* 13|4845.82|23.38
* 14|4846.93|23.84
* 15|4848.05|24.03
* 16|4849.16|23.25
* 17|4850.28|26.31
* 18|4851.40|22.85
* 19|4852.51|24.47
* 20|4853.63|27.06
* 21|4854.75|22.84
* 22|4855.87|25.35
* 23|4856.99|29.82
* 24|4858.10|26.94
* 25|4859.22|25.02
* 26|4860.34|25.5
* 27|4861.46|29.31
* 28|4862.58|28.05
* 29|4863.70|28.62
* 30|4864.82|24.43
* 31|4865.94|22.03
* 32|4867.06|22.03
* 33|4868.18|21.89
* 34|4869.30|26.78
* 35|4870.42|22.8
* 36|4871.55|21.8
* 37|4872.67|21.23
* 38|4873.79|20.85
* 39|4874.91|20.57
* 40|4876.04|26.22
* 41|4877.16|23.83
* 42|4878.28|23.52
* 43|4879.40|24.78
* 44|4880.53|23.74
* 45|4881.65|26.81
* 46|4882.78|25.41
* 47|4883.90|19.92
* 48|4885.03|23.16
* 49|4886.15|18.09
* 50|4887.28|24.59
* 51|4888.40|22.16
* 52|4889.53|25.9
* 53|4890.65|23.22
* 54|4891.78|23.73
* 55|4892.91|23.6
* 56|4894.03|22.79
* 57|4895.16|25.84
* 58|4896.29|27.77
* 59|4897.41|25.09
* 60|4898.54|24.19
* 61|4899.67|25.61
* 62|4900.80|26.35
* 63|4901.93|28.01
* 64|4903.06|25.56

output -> 0.3 angstrom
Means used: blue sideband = 24.2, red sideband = 24.6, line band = 24.2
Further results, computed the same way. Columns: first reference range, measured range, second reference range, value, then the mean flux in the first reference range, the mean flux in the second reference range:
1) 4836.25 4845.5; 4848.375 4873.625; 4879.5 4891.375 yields -1.3 angstrom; 23.8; 23.4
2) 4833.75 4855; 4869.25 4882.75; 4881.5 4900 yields 0.3 angstrom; 24.2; 23.9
